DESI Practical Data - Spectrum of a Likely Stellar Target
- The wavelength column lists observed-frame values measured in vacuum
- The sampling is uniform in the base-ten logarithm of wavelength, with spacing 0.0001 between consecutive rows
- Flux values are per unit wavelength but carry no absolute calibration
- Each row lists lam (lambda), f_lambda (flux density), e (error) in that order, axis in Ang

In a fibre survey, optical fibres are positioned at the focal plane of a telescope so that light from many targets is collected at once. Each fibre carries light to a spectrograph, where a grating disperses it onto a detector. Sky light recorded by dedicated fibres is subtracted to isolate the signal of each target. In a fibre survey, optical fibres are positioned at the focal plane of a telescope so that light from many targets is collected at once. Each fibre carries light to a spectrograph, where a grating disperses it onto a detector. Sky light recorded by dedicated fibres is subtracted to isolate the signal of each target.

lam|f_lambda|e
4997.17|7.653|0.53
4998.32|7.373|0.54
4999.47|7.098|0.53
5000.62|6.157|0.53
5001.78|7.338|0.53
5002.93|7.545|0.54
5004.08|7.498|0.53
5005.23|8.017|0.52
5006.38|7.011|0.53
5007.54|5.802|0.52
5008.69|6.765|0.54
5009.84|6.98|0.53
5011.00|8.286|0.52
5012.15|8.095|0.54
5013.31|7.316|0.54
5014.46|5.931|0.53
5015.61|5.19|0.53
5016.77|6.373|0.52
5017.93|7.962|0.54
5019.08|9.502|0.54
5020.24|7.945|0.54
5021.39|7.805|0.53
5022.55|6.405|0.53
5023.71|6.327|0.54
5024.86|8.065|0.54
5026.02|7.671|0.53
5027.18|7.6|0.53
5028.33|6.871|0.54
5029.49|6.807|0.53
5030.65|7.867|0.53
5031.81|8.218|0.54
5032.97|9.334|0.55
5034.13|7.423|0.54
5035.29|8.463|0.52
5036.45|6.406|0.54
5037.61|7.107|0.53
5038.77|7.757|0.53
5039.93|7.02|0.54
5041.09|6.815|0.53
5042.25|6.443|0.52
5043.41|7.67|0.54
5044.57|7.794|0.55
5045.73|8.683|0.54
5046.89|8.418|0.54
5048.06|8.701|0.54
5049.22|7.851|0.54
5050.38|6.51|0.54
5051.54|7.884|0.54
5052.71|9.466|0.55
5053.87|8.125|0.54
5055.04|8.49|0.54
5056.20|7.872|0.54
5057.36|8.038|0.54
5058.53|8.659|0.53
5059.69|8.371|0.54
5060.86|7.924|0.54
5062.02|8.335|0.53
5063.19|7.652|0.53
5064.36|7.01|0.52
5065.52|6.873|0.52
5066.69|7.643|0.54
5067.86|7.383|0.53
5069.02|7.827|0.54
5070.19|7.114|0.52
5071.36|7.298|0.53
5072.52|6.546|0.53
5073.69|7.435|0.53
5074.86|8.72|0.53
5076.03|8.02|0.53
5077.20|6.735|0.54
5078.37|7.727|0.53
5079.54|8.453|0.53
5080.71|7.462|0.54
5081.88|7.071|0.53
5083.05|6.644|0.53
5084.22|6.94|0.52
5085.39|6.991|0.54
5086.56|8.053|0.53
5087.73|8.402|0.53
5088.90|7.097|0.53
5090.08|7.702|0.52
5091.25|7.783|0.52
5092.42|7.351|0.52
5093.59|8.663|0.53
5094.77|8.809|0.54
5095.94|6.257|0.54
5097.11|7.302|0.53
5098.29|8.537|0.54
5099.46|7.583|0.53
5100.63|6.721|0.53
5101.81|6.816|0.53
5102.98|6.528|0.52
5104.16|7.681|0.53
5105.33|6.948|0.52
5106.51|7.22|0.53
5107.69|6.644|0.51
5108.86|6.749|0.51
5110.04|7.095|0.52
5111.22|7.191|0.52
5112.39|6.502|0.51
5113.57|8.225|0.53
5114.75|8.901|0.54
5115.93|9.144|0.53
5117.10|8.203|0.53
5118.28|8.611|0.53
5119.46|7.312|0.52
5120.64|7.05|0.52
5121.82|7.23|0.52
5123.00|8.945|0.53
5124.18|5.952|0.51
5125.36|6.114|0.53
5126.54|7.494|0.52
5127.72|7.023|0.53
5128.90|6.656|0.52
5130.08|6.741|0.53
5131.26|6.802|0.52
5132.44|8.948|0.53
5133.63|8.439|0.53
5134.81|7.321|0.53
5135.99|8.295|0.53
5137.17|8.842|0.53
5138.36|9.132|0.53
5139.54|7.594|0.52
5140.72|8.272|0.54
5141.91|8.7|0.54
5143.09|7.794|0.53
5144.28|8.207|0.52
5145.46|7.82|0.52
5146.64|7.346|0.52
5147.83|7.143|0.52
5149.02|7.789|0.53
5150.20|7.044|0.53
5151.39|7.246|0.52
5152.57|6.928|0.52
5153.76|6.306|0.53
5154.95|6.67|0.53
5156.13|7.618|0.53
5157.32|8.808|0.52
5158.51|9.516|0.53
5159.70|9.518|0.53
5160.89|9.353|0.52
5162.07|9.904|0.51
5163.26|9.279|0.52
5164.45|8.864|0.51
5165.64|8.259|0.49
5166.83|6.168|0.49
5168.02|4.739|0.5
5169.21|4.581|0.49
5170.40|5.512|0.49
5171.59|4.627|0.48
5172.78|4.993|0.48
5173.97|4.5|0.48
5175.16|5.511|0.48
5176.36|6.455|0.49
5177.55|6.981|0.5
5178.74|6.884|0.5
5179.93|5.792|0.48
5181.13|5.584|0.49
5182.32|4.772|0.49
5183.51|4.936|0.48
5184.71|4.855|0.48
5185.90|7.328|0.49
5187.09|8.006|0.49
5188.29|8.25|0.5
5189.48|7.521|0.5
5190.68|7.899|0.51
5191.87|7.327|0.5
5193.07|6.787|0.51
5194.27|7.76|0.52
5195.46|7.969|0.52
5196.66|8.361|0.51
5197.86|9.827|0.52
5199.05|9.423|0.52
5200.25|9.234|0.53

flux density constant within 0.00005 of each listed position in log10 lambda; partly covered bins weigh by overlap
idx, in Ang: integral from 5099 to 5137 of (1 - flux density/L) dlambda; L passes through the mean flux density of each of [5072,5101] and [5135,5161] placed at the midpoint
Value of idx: 1.7 Ang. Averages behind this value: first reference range 7.57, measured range 7.43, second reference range 7.96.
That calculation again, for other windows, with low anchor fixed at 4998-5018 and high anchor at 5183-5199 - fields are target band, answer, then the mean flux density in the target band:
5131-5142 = -1.3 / 8.25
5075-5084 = -0.3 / 7.48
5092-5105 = -0.4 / 7.47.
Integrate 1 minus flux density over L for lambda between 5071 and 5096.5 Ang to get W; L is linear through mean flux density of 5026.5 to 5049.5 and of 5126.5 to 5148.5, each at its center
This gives 0.6 Ang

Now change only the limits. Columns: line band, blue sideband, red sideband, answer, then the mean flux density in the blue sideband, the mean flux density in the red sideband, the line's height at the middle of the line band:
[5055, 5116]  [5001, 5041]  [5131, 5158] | 0.3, 7.36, 7.8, 7.59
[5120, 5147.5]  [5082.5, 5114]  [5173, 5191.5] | -3.0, 7.35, 6.34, 6.92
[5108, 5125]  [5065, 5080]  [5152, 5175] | -0.7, 7.51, 7.13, 7.33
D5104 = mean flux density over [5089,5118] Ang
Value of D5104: 7.53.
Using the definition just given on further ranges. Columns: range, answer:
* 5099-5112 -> 7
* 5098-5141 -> 7.54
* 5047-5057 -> 8.12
